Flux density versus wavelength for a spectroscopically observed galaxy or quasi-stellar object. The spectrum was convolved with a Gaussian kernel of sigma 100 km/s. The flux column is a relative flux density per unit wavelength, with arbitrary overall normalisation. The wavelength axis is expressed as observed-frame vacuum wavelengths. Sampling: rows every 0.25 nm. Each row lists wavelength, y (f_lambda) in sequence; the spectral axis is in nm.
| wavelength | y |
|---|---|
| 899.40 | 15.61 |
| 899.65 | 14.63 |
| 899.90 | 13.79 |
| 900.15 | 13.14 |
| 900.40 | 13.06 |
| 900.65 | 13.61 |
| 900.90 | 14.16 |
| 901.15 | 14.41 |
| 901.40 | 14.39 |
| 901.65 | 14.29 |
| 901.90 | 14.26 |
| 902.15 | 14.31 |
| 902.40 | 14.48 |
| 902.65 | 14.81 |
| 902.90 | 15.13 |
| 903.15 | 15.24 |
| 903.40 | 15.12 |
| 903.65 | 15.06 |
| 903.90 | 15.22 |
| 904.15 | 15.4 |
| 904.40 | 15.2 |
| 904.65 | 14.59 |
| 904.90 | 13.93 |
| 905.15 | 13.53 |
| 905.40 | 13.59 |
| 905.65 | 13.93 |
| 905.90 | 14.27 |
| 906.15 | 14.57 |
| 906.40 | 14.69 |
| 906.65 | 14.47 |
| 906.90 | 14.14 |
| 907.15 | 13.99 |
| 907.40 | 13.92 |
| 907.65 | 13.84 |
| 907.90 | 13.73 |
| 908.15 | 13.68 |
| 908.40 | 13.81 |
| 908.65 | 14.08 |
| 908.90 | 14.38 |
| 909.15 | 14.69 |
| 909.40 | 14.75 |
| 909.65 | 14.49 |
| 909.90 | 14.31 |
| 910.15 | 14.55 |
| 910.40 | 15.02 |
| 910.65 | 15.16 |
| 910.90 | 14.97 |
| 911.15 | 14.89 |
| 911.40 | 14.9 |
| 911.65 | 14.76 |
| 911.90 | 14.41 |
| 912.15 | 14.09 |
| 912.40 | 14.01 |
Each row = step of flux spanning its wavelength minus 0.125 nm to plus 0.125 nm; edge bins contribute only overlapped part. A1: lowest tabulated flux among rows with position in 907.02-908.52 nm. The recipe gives 13.68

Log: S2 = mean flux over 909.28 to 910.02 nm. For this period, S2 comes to 14.5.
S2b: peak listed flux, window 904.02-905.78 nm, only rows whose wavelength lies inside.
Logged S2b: 15.4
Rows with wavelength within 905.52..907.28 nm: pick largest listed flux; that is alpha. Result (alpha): 14.69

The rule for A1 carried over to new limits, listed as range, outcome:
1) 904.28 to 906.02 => 13.53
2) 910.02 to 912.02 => 14.41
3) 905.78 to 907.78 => 13.84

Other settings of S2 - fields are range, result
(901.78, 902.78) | 14.5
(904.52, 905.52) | 13.9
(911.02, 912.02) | 14.7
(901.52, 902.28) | 14.3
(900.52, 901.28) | 14.1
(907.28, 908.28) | 13.8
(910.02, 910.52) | 14.8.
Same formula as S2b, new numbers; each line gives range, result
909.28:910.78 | 15.16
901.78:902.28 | 14.31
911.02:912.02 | 14.9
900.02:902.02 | 14.41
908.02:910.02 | 14.75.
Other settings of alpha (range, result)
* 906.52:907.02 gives 14.47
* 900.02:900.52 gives 13.14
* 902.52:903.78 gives 15.24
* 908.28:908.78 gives 14.08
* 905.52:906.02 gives 14.27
